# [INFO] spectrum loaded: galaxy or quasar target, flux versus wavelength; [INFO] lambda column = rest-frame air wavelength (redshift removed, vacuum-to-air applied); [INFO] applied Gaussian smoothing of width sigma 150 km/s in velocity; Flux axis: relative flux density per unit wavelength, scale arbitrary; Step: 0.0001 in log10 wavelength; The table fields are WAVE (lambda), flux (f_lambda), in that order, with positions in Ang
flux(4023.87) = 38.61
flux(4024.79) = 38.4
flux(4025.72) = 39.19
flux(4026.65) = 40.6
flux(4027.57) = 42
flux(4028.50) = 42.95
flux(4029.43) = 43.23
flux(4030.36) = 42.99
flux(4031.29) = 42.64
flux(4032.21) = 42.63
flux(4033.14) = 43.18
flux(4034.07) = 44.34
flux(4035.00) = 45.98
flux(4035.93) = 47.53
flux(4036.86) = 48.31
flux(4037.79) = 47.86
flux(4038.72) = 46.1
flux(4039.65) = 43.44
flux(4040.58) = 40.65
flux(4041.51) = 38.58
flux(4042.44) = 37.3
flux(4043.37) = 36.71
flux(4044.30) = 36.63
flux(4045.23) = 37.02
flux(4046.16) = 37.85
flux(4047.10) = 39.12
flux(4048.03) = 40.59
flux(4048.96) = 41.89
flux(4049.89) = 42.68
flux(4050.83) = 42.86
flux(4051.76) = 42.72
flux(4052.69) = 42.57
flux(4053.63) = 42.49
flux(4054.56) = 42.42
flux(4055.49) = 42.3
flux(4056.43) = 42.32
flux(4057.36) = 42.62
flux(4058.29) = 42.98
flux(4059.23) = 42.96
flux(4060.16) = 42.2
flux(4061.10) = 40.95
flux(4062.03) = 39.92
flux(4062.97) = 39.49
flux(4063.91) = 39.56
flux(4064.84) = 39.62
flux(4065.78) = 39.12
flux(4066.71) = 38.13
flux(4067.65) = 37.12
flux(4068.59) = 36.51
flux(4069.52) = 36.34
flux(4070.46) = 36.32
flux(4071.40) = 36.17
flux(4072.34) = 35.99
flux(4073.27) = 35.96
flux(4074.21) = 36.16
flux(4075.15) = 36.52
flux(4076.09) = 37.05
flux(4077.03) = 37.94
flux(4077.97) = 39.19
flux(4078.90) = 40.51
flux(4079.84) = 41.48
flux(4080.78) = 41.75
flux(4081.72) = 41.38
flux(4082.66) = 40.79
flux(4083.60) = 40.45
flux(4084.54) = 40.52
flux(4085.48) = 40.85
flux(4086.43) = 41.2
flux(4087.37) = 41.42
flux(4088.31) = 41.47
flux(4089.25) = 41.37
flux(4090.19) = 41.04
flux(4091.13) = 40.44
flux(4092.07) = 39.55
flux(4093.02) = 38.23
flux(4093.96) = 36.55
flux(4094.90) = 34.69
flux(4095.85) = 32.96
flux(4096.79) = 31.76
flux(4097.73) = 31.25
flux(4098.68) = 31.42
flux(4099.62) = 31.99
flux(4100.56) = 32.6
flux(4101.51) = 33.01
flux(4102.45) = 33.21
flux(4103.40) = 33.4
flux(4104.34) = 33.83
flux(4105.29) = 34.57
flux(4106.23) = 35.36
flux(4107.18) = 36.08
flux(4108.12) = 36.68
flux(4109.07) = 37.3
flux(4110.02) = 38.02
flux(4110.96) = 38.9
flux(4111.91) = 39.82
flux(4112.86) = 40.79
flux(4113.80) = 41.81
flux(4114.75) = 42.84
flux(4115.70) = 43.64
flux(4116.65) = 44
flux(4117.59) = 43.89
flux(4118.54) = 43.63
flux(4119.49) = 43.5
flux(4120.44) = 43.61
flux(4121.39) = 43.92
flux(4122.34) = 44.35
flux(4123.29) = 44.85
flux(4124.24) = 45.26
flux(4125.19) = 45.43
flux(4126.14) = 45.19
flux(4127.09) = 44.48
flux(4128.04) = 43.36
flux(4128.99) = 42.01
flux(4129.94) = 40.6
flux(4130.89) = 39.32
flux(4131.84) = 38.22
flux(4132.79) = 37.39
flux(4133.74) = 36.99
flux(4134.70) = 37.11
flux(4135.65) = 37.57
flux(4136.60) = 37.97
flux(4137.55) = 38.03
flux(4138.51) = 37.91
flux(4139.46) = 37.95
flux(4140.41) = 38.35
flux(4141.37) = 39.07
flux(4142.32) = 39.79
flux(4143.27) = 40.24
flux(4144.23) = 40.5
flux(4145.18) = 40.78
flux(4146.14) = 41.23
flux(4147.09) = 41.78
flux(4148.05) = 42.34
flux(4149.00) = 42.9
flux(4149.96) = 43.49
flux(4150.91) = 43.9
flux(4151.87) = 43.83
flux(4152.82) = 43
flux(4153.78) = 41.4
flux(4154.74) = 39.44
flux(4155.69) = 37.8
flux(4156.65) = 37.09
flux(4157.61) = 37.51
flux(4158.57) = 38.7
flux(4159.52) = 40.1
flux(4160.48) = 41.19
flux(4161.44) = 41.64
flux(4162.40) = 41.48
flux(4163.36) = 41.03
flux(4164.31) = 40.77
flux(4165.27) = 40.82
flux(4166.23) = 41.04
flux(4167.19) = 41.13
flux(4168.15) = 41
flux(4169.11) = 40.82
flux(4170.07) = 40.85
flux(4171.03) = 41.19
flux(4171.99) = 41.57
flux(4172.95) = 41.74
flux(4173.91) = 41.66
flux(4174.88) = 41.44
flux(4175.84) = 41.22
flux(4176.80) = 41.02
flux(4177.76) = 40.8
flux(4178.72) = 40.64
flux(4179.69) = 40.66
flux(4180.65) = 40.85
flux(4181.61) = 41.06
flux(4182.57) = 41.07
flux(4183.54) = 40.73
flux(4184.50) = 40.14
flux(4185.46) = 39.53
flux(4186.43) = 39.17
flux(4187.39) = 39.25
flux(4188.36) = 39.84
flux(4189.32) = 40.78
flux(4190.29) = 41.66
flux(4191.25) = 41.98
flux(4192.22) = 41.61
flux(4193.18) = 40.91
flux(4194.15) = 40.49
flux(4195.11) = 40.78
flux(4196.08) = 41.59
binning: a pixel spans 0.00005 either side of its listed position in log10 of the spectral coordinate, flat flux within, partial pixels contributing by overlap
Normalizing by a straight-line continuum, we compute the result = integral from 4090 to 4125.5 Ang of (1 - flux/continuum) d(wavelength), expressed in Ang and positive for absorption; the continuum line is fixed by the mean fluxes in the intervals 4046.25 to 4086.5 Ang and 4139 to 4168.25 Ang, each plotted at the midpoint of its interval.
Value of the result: 1.6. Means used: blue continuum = 39.9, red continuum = 40.7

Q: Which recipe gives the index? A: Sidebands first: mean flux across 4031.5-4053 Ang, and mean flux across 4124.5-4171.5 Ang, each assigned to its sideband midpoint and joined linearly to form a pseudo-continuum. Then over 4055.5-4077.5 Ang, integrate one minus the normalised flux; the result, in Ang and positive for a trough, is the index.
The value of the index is 1.5 Ang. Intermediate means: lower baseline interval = 42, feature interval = 38.8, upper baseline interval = 40.6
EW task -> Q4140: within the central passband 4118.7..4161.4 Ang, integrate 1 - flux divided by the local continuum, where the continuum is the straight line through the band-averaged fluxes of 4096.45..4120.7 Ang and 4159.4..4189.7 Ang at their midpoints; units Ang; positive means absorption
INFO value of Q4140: -2.00 Ang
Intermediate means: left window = 37.6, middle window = 40.9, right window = 40.8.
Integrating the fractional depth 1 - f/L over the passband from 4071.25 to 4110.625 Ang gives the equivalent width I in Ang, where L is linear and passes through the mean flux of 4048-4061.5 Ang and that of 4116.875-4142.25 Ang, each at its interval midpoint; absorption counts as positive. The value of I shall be 4.3 Ang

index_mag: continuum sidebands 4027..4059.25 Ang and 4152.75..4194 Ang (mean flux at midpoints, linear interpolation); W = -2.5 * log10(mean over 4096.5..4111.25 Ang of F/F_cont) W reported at 0.205 mag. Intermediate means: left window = 42.2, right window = 40.6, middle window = 34.3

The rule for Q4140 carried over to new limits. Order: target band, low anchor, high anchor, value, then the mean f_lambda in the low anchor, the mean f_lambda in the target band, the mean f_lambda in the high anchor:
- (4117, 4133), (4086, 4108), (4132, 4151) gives -1.97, 36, 43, 39.7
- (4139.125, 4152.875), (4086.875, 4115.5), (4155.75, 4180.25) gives -0.66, 36.8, 41.3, 40.6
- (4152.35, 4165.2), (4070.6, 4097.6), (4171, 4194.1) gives 0.06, 38.6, 40.1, 40.8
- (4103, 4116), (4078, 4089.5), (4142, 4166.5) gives 0.94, 41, 38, 40.9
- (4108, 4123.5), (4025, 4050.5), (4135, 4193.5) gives -0.32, 41.9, 41.9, 40.6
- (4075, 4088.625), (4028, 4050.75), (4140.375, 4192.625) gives 0.47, 42.1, 40.2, 40.8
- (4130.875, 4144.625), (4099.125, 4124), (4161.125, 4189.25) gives 0.50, 39.1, 38.4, 40.8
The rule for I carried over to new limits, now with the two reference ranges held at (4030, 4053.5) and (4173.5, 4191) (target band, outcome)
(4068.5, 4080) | 1.22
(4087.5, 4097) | 0.79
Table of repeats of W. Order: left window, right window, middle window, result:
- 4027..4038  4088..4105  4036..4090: -0.01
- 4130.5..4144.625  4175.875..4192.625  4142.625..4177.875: -0.04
